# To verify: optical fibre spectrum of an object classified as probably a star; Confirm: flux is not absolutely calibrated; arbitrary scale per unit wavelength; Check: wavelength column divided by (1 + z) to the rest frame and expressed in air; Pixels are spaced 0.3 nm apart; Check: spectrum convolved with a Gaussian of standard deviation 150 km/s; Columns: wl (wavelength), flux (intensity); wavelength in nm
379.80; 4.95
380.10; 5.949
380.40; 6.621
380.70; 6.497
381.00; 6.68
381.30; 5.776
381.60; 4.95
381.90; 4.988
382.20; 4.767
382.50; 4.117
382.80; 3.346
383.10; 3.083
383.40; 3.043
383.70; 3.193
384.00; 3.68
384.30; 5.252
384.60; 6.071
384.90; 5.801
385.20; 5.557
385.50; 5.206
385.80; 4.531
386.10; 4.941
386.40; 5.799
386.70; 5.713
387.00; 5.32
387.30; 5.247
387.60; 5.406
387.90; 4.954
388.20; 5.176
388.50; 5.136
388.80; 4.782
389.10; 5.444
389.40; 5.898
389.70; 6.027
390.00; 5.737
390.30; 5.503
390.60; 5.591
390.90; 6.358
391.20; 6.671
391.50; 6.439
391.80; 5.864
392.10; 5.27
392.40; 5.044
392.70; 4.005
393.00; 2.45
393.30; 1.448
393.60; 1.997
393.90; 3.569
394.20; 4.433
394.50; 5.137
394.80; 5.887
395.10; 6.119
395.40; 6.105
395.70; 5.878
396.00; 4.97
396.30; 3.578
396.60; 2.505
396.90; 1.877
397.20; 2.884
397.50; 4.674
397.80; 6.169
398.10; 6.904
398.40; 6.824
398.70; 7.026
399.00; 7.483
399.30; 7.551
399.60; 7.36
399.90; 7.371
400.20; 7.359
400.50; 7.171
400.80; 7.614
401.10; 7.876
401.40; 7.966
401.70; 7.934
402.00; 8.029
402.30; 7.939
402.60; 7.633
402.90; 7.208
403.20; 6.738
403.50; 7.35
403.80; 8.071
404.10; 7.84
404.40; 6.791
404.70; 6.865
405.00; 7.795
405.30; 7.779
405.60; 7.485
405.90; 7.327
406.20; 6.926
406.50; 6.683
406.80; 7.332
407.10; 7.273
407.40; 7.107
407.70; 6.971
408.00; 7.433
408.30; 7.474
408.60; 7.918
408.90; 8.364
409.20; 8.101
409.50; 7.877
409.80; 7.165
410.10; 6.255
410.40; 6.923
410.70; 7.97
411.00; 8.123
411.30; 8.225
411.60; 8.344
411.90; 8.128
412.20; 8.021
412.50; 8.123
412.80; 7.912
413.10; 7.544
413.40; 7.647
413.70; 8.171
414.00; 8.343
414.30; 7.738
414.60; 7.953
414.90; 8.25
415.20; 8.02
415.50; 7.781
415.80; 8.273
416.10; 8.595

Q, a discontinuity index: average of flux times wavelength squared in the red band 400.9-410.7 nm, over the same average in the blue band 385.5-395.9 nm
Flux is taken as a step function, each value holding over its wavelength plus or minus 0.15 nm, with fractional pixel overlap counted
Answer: 1.57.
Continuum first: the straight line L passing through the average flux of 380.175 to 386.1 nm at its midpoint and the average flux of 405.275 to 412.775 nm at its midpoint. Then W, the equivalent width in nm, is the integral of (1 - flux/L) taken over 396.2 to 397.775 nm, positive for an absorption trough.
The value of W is 0.75 nm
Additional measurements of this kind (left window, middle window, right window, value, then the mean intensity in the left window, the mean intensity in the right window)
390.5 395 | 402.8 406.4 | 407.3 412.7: -0.31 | 4.68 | 7.7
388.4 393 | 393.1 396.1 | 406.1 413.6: 0.72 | 5.49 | 7.6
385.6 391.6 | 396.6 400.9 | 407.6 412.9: 0.29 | 5.52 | 7.75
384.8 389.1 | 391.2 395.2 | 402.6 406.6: 0.99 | 5.26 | 7.32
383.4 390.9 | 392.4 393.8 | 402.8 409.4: 0.74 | 5.23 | 7.41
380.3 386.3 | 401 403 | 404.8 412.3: -0.28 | 4.9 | 7.55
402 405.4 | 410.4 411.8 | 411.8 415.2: -0.03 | 7.48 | 7.98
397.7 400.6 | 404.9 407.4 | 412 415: 0.08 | 7.14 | 7.97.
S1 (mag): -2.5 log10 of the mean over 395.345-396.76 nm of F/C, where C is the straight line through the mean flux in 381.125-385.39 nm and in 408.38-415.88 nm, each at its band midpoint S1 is 0.32 mag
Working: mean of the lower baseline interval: 4.56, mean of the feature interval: 4.49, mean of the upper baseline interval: 7.88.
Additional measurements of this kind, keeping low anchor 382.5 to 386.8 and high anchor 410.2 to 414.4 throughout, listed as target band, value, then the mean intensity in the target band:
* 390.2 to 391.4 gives -0.13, 6.07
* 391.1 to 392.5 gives -0.07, 5.86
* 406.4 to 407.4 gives 0.02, 7.12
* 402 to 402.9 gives -0.15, 7.73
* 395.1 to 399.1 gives 0.19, 5.15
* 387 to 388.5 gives -0.04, 5.2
